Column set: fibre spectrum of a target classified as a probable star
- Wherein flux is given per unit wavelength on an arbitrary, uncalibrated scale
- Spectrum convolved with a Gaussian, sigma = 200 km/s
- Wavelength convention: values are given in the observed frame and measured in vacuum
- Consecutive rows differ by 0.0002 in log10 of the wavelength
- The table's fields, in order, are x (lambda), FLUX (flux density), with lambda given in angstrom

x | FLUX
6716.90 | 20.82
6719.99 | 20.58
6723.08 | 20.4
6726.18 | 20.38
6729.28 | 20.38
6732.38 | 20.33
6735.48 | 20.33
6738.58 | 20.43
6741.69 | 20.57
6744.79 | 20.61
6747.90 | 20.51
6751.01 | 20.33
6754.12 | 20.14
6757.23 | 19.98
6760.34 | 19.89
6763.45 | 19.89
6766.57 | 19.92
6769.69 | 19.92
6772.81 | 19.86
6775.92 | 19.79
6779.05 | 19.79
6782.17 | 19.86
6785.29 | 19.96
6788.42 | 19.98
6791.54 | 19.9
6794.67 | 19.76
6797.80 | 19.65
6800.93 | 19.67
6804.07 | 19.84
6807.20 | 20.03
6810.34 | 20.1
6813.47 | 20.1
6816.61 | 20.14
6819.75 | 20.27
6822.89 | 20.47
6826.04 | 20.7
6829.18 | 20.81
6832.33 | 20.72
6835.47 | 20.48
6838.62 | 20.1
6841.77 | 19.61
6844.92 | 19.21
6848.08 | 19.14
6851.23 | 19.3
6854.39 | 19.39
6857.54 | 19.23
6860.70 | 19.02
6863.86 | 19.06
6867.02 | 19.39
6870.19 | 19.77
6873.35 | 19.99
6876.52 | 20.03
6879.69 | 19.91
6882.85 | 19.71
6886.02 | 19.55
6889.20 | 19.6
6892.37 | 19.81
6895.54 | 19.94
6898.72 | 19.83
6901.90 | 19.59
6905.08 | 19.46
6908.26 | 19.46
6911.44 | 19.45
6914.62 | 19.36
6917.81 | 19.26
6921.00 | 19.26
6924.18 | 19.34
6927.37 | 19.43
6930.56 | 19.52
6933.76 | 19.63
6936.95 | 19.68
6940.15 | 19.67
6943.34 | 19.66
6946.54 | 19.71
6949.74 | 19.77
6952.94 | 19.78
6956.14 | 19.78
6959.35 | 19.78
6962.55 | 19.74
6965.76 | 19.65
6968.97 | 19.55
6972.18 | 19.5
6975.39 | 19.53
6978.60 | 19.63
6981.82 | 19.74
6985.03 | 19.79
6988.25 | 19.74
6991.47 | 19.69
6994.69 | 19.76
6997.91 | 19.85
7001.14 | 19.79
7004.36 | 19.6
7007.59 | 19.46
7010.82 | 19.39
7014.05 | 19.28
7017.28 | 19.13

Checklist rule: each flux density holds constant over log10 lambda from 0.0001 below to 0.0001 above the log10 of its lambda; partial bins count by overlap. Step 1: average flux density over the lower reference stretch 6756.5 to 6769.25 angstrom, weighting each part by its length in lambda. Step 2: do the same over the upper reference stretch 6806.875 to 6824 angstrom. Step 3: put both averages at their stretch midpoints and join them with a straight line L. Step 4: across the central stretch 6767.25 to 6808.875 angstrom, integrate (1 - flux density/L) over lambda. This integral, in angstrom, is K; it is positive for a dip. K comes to 0.4 angstrom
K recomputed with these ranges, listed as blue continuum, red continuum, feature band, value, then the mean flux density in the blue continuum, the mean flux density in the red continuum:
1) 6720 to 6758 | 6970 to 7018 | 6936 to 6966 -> 0.0 angstrom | 20.4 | 19.6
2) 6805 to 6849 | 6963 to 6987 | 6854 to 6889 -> 0.8 angstrom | 20.1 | 19.6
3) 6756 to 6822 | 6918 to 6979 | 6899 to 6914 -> 0.1 angstrom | 19.9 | 19.6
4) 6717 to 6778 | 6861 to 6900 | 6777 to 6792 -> 0.1 angstrom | 20.2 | 19.7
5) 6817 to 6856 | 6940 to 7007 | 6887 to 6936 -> 0.8 angstrom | 20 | 19.7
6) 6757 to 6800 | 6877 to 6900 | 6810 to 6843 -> -0.8 angstrom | 19.9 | 19.8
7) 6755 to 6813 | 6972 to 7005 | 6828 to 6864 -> 0.3 angstrom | 19.9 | 19.7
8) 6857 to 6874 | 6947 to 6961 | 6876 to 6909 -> -0.4 angstrom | 19.4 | 19.8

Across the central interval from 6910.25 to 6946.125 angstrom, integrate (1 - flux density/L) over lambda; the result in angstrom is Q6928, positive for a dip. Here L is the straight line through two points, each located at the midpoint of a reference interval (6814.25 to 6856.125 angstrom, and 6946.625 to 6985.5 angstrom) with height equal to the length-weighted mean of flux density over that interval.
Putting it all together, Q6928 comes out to 0.5 angstrom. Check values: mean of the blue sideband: 20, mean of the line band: 19.5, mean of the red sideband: 19.7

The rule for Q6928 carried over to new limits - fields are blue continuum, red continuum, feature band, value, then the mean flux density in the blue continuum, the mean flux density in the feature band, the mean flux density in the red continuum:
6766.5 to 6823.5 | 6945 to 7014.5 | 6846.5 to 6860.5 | 0.4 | 19.9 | 19.2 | 19.7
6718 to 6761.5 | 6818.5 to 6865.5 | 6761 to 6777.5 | 0.3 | 20.4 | 19.9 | 19.8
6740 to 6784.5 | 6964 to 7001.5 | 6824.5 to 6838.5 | -0.5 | 20.1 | 20.6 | 19.7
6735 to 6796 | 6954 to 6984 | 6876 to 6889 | 0.0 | 20.1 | 19.8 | 19.7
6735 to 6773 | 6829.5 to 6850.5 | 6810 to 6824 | -0.2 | 20.2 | 20.2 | 19.9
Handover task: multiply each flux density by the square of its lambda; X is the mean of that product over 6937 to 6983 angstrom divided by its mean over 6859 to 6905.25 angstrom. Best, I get 1.02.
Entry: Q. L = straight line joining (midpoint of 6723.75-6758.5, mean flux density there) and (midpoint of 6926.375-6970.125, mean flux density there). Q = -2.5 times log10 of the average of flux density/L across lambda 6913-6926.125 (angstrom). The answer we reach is 0.025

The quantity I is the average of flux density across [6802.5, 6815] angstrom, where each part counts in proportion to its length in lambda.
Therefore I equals 20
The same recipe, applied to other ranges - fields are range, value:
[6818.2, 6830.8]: 20.6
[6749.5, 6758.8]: 20.2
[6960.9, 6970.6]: 19.6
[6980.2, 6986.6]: 19.8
